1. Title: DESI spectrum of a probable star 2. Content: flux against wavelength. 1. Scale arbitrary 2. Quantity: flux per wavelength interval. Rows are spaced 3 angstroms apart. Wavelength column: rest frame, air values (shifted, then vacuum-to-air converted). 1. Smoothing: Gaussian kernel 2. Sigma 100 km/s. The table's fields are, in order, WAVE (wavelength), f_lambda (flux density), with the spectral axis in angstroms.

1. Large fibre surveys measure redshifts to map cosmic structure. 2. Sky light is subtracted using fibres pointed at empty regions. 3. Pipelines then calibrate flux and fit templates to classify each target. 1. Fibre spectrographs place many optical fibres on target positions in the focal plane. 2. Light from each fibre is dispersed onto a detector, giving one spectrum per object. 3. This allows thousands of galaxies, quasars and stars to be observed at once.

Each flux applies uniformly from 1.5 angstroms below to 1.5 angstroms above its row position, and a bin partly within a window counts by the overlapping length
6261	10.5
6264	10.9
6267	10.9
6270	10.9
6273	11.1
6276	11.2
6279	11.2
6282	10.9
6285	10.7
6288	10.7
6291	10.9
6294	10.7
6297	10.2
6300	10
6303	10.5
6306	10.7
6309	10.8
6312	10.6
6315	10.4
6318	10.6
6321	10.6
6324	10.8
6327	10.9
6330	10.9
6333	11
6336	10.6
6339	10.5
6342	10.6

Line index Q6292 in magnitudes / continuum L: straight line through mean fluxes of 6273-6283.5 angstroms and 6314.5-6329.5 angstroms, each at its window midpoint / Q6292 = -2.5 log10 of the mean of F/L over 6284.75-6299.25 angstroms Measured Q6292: 0.037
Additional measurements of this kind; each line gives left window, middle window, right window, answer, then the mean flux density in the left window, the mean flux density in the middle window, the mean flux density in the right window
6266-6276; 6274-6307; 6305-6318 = 0.012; 11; 10.7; 10.6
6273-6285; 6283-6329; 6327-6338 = 0.033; 11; 10.6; 10.8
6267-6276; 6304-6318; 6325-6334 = 0.034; 11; 10.6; 10.9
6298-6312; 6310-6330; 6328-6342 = -0.005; 10.5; 10.7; 10.7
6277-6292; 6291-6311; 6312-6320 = 0.019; 10.9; 10.5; 10.5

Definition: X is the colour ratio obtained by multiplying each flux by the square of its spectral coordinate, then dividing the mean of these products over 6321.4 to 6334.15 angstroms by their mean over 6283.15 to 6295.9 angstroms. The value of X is 1.0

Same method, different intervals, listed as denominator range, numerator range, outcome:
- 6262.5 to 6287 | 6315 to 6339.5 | 0.99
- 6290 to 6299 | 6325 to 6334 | 1.05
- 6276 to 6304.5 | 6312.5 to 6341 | 1.01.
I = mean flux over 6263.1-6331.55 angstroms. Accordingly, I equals 10.7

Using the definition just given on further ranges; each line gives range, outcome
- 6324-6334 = 10.9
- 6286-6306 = 10.5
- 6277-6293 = 10.9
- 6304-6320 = 10.6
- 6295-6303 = 10.2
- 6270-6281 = 11.1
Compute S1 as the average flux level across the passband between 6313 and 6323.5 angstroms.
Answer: 10.6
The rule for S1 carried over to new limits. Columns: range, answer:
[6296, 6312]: 10.5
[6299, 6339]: 10.6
